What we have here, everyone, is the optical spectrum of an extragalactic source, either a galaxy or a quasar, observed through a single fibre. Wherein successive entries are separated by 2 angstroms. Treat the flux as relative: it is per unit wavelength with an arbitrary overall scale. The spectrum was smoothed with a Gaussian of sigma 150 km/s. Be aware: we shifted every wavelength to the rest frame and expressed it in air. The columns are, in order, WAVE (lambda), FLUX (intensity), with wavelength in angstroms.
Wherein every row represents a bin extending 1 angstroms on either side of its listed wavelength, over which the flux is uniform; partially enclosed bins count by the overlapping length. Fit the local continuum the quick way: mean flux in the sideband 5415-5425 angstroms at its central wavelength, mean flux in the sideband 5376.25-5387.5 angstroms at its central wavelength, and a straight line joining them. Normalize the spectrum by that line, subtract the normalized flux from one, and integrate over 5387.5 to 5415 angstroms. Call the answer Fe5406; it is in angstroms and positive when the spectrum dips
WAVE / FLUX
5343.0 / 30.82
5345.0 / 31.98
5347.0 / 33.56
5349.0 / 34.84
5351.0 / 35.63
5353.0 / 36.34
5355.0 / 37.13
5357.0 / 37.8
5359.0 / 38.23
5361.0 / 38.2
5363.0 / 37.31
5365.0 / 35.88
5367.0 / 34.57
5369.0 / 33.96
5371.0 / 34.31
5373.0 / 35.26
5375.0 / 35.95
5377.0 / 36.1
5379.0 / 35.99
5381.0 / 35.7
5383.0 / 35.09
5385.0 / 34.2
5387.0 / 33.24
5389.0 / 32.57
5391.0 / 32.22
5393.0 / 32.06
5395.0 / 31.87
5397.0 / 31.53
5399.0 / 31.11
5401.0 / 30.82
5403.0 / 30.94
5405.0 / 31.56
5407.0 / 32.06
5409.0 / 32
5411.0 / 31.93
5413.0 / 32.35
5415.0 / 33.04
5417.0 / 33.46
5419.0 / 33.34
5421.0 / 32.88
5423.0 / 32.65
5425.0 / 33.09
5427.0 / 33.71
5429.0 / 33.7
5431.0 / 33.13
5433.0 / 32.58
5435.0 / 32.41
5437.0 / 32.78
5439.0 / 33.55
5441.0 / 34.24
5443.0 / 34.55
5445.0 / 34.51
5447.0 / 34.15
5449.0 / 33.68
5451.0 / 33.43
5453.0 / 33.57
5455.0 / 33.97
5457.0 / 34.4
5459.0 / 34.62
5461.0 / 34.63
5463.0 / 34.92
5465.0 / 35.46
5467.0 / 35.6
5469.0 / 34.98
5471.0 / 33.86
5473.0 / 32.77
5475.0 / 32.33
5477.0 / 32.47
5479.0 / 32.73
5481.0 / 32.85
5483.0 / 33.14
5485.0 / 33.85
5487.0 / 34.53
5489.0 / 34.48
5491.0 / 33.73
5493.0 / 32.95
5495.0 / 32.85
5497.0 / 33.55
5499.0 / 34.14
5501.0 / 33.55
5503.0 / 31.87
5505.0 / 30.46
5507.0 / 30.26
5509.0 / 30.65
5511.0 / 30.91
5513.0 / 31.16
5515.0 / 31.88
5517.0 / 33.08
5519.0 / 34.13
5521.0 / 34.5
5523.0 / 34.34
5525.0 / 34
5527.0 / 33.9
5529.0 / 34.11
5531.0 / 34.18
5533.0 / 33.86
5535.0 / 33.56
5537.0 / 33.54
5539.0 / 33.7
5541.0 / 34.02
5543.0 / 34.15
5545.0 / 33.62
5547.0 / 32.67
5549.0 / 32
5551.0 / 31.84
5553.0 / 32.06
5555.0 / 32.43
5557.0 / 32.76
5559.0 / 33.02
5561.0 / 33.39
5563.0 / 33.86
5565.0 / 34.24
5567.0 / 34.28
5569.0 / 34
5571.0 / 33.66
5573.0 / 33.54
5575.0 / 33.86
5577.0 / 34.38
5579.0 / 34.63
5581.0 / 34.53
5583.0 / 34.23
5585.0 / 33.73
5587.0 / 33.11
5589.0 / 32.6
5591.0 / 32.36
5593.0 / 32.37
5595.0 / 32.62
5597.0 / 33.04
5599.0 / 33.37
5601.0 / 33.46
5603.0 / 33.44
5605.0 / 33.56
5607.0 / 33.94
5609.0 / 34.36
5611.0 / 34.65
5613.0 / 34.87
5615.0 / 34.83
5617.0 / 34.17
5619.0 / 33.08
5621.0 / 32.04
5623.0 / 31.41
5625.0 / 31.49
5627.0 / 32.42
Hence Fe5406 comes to 1.8 angstroms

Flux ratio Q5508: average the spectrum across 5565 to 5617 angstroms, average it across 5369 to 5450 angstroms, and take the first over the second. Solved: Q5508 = 1.01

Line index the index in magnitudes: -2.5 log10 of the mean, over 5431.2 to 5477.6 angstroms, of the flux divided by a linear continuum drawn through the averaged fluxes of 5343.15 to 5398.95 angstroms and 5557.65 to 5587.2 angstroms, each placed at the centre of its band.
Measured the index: 0.02 mag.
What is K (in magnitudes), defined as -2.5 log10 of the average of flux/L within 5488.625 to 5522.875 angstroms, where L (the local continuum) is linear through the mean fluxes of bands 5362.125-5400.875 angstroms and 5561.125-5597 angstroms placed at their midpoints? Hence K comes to 0.04 mag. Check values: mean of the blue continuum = 34.1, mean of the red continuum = 33.6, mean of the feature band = 32.6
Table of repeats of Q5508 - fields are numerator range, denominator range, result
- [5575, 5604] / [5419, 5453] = 1.00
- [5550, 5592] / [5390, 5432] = 1.03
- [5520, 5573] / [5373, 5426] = 1.01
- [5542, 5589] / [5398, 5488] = 1.00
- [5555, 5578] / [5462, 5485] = 1.00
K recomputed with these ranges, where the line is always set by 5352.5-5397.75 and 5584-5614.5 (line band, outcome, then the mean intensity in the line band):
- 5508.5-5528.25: 0.04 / 32.9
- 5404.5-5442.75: 0.06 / 32.9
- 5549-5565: 0.03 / 32.8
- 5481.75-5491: 0.01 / 33.9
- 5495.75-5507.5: 0.06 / 32.4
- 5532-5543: 0.00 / 33.8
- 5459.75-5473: -0.01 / 34.7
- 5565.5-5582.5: -0.02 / 34.1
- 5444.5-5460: 0.01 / 34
